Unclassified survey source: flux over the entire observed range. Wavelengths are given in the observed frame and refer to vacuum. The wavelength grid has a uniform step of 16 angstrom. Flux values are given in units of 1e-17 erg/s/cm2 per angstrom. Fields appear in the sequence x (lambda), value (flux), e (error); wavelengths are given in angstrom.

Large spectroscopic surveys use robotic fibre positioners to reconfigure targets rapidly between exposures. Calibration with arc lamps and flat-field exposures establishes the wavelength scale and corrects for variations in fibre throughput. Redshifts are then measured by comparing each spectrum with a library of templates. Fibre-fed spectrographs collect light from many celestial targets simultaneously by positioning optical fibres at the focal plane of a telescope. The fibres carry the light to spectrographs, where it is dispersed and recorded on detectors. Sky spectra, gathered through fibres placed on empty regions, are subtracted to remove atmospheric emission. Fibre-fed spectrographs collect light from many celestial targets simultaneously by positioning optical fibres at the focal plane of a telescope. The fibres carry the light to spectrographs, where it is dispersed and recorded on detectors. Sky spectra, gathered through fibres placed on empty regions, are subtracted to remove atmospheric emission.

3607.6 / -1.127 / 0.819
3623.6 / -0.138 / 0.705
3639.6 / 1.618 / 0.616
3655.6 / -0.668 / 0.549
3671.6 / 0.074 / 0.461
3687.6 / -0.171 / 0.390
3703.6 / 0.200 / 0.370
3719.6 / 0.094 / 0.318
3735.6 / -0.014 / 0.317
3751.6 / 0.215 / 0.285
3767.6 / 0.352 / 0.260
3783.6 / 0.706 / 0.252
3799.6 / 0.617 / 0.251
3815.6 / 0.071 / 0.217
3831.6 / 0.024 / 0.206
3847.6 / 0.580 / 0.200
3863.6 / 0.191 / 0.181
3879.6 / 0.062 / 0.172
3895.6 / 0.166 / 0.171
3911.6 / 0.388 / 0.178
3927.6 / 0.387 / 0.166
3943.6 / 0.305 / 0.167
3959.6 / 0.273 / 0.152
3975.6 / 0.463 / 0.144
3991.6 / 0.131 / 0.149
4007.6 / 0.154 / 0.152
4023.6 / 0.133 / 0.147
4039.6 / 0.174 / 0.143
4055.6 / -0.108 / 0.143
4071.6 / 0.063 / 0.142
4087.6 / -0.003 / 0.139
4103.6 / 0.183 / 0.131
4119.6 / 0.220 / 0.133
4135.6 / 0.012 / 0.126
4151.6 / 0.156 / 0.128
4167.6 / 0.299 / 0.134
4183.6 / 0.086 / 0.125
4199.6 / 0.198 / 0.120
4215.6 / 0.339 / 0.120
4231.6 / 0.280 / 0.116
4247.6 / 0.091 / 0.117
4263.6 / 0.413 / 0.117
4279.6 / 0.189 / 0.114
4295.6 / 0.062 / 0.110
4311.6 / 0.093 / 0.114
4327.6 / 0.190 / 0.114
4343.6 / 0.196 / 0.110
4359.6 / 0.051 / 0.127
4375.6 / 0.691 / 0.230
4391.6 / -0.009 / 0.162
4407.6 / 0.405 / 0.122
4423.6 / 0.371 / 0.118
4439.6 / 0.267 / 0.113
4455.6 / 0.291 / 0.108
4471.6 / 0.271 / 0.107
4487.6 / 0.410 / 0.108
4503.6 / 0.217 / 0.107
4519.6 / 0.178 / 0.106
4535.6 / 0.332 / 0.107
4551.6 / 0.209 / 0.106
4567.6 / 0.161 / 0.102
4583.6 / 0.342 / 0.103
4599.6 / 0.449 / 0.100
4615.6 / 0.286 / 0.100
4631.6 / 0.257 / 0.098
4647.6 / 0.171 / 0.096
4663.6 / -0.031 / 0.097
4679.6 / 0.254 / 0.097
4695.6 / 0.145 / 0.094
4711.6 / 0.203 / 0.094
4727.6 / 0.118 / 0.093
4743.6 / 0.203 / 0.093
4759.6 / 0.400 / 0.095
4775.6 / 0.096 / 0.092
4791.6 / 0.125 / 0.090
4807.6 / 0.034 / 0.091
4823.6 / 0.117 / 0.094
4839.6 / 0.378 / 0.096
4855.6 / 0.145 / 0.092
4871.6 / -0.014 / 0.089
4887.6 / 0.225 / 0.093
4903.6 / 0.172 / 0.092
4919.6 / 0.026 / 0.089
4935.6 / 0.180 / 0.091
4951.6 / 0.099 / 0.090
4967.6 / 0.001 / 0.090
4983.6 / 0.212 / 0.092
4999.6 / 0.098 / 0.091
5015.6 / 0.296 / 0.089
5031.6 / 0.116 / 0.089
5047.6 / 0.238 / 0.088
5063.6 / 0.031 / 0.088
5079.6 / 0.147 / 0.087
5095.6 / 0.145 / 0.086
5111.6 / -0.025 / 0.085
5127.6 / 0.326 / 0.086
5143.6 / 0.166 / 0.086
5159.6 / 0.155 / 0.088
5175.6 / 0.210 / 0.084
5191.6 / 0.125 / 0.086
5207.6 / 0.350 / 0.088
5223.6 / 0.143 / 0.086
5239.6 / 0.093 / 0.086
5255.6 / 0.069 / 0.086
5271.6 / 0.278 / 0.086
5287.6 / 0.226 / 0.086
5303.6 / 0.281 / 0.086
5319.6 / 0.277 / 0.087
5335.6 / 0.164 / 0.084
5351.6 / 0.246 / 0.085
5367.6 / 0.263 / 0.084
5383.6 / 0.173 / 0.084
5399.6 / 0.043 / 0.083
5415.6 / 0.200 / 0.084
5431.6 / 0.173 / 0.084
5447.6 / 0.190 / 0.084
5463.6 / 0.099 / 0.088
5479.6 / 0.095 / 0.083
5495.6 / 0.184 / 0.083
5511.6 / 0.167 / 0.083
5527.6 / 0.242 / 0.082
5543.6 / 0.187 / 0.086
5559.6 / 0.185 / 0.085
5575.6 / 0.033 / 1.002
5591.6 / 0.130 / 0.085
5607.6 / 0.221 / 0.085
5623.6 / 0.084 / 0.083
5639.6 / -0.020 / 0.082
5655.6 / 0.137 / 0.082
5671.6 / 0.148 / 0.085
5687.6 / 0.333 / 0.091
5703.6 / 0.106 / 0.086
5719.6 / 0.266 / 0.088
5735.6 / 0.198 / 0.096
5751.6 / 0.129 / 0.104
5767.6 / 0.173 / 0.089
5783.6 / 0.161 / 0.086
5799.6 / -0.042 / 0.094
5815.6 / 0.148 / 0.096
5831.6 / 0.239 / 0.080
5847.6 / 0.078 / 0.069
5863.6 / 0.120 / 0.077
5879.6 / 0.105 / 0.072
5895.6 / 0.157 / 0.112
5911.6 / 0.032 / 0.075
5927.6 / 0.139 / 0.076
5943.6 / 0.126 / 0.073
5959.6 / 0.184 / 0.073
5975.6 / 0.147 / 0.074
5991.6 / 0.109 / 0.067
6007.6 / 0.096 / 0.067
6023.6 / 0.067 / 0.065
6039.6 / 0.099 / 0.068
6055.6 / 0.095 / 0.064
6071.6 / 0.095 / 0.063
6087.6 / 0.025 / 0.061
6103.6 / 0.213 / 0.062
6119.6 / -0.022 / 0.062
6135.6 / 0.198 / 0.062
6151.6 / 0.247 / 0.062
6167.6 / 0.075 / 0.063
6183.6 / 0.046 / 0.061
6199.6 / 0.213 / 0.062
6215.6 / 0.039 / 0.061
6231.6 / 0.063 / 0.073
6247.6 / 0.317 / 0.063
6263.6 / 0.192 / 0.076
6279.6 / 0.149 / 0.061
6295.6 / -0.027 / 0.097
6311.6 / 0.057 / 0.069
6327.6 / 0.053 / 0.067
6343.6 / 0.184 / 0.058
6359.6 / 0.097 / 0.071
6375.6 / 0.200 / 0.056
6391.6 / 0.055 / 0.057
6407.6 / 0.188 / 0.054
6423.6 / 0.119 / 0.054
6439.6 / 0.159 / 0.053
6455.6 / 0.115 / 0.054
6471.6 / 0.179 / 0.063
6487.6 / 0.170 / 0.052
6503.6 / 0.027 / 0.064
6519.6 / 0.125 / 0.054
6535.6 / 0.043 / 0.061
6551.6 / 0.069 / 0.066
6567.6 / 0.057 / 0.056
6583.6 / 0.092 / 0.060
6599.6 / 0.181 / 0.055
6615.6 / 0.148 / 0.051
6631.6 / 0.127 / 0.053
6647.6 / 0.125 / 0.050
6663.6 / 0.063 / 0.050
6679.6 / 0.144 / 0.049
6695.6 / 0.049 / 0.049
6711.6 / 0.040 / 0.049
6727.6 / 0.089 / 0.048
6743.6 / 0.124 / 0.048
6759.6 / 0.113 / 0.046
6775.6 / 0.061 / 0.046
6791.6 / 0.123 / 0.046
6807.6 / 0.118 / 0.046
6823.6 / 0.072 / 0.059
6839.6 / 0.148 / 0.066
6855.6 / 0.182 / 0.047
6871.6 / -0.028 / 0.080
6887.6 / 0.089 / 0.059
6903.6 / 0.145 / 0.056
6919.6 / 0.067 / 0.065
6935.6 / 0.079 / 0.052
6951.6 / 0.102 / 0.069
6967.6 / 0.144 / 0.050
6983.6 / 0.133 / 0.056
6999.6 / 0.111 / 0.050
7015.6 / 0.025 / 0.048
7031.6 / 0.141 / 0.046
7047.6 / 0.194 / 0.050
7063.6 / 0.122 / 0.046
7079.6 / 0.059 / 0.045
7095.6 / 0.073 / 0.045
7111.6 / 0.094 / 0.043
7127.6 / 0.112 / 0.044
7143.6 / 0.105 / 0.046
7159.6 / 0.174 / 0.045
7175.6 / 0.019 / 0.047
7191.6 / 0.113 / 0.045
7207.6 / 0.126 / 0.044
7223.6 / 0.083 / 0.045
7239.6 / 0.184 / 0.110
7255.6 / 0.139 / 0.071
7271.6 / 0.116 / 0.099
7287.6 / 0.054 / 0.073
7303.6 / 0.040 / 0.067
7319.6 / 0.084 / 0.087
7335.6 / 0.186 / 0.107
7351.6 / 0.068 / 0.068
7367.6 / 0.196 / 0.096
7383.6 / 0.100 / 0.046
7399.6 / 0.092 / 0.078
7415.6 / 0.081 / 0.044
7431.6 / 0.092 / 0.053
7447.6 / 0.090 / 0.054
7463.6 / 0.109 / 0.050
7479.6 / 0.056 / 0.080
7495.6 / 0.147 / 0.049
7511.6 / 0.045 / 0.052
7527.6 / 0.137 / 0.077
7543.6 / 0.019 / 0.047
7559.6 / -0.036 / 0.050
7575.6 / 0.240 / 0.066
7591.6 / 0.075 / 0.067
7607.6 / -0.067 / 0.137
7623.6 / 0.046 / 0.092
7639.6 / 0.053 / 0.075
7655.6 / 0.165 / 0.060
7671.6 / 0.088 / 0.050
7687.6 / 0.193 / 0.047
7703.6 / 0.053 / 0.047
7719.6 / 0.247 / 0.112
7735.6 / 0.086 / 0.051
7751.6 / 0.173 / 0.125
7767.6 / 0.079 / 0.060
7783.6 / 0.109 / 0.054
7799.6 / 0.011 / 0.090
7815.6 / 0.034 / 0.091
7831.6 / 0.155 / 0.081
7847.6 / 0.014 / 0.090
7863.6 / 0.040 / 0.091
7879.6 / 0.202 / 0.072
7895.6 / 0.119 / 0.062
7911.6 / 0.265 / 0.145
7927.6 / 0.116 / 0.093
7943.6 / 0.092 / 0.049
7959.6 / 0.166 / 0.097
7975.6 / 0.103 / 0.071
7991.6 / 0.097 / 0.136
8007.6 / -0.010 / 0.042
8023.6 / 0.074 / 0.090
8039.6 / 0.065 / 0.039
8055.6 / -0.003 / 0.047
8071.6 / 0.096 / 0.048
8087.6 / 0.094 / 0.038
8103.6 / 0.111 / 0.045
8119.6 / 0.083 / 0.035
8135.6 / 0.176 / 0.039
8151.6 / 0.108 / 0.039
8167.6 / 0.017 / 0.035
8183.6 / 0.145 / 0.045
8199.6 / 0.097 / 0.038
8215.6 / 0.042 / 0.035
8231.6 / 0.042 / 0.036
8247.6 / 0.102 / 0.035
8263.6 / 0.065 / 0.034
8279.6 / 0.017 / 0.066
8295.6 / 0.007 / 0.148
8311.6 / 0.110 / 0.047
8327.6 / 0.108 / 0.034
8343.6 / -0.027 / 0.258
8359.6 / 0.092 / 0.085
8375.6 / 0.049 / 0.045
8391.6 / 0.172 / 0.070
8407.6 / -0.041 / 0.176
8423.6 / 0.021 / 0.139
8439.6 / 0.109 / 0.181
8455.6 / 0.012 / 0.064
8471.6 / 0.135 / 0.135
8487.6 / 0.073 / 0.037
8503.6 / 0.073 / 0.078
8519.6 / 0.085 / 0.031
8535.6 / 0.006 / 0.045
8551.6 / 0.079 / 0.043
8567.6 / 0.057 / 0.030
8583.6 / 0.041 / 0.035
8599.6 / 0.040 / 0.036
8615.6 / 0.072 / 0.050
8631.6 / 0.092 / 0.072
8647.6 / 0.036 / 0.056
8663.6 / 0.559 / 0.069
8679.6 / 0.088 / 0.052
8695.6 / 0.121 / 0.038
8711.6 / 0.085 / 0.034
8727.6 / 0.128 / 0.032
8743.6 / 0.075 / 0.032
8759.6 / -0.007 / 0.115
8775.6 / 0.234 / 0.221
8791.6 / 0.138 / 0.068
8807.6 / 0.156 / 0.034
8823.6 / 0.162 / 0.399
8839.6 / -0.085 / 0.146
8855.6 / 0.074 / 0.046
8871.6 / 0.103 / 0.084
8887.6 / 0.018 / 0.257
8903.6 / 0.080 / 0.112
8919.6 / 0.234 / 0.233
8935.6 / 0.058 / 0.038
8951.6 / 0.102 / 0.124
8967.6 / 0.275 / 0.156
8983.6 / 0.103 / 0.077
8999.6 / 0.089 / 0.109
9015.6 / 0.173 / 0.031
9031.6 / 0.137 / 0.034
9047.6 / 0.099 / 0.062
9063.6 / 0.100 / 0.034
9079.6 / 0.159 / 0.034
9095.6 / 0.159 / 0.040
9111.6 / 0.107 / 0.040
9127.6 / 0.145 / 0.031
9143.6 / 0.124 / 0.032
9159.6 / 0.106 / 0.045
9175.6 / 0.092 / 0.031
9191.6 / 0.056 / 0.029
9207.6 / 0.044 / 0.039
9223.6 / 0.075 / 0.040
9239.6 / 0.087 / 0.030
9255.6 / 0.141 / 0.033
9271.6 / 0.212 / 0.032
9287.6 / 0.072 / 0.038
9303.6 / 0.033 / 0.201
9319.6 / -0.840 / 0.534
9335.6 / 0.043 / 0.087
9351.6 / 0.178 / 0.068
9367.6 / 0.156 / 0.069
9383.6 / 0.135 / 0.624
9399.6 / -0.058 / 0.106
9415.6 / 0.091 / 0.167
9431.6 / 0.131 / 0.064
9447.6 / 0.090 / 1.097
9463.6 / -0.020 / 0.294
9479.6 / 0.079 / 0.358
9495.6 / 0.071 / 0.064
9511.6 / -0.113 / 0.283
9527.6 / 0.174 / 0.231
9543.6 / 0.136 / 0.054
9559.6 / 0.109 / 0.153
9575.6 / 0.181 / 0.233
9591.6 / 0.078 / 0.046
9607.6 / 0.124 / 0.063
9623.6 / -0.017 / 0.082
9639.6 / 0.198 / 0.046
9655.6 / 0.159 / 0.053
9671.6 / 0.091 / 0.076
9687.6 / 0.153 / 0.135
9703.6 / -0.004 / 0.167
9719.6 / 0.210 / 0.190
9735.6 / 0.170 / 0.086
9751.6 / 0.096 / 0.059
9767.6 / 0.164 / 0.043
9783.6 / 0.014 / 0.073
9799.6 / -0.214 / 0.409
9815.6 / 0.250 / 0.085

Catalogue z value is 1.32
